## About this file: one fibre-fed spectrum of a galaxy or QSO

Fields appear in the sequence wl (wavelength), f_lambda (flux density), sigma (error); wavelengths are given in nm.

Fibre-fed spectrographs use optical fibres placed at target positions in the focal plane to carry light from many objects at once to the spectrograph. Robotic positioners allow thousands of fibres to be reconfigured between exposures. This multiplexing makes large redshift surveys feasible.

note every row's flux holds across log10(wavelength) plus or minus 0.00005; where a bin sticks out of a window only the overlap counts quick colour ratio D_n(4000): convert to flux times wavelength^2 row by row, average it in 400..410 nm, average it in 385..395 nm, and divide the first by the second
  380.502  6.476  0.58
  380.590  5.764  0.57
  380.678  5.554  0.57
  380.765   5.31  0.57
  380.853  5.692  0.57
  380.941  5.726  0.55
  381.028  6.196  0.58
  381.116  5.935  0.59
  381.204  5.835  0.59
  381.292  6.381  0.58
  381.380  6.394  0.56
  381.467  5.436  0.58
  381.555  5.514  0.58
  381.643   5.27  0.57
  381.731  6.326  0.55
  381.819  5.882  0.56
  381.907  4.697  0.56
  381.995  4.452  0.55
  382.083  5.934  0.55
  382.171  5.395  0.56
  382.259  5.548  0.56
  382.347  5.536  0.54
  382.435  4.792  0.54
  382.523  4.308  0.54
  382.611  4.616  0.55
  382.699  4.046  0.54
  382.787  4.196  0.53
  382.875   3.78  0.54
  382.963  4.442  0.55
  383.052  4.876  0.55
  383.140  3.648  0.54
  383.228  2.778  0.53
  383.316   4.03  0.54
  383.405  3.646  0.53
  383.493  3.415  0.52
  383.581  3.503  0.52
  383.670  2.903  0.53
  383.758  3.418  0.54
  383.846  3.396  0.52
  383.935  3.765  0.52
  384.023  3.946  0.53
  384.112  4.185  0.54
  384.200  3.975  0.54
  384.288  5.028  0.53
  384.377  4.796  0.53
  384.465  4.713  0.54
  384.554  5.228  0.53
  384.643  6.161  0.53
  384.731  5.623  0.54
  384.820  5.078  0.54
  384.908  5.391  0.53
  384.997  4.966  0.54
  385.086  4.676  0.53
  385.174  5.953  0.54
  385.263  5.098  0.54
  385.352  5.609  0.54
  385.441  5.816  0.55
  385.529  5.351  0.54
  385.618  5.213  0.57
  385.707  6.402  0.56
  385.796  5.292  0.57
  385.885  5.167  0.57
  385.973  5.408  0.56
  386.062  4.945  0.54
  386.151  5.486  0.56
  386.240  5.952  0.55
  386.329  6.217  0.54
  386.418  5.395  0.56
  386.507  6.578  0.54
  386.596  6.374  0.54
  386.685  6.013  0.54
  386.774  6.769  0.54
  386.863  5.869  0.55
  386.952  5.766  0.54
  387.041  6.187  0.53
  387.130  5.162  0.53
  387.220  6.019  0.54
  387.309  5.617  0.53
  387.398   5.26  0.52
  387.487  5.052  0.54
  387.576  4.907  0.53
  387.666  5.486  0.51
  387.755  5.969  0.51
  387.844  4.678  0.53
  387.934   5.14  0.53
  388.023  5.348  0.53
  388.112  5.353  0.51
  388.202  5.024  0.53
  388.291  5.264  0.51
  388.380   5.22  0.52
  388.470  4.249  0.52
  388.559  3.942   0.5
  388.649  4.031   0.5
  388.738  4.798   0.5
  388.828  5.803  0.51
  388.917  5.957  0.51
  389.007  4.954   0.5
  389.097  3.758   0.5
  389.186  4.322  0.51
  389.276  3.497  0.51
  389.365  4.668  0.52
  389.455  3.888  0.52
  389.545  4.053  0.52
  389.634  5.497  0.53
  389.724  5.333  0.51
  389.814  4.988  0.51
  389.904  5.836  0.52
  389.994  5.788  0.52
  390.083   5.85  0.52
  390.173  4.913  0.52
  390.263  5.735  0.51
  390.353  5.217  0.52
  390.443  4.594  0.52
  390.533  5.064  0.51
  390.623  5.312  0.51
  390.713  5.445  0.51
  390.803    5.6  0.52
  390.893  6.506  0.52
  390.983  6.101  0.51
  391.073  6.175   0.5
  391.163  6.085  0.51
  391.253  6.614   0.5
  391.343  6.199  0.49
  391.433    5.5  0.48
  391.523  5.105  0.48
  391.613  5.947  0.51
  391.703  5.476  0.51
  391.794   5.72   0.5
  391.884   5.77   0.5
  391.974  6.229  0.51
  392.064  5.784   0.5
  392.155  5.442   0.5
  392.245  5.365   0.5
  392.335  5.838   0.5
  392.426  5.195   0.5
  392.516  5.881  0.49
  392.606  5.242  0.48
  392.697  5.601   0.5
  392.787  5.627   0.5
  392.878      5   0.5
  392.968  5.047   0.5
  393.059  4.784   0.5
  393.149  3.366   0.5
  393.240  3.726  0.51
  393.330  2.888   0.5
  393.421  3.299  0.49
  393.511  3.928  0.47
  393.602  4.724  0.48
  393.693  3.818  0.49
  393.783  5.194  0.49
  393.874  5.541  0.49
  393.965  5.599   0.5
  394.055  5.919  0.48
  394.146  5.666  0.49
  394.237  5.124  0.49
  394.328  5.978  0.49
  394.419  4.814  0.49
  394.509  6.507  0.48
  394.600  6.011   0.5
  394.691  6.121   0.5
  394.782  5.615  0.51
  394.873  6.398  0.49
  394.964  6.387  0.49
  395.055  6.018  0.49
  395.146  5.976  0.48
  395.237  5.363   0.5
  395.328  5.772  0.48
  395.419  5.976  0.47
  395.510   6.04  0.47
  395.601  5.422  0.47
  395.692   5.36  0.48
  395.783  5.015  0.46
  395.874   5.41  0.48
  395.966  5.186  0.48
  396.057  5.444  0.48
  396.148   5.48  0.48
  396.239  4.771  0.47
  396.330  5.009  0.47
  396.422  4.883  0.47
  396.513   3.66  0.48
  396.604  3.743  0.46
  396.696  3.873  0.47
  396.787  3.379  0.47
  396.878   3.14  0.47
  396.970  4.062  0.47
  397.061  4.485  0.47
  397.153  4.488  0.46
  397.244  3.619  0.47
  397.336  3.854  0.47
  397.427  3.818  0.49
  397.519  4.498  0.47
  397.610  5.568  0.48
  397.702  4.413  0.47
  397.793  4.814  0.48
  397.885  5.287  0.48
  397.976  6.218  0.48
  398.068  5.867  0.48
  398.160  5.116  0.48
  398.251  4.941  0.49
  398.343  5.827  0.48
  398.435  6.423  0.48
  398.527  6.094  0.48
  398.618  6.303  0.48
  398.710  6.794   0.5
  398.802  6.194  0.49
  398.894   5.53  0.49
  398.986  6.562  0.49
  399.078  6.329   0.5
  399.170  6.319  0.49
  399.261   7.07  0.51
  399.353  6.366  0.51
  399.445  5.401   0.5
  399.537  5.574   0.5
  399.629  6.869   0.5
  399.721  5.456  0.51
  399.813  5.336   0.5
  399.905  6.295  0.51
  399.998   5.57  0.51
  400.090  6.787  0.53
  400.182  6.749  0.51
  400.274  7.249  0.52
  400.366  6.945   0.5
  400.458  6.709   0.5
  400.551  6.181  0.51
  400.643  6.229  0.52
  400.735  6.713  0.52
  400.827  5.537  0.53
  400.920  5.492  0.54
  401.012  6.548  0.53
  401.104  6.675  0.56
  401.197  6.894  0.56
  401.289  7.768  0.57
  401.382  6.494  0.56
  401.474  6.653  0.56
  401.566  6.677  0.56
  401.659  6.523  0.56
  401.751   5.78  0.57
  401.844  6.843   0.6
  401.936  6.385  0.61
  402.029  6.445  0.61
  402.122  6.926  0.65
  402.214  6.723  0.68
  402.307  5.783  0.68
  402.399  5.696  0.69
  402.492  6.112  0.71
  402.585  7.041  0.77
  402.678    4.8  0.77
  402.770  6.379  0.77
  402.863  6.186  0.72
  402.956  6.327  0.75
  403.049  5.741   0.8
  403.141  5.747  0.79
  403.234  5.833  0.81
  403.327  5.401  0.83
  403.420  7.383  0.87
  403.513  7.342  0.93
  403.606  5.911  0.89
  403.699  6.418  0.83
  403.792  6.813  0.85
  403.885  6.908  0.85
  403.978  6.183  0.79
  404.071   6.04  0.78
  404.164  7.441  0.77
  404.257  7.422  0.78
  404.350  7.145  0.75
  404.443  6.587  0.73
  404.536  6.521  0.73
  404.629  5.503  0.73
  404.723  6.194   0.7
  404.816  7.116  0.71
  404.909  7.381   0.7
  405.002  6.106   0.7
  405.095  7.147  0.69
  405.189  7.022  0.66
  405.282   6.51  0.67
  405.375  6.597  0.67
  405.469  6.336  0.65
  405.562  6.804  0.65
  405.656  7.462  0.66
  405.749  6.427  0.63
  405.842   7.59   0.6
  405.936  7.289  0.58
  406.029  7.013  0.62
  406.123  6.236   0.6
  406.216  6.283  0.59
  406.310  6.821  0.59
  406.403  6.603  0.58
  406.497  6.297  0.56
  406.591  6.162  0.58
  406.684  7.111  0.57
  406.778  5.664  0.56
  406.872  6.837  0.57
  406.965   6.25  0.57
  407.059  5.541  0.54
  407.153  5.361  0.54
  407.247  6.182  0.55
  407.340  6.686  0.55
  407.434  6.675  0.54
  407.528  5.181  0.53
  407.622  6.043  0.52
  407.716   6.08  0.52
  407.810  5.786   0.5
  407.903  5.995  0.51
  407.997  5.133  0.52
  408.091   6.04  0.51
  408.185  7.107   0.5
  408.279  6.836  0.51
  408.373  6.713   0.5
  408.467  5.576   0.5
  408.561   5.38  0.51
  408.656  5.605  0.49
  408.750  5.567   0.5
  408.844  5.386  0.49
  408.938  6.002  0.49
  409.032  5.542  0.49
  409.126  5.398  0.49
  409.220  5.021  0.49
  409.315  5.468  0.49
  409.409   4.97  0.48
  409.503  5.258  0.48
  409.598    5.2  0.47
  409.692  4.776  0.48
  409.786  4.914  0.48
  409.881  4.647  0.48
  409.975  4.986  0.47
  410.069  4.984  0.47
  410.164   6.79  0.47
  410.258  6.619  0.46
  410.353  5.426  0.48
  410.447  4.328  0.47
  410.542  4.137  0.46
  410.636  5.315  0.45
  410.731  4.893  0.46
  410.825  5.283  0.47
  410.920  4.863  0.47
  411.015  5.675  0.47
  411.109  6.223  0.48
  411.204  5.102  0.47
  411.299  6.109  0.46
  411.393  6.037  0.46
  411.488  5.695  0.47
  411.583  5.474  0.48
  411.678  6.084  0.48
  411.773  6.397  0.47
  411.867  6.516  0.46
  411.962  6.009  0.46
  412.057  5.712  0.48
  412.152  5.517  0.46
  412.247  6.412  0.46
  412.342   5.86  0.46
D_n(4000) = 1.27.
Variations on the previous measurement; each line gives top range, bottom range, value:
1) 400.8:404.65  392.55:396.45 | 1.28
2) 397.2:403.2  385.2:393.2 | 1.19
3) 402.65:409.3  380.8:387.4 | 1.37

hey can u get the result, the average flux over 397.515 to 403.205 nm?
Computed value 6.15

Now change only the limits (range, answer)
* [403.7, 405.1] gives 6.68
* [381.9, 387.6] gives 4.99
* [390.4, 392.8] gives 5.68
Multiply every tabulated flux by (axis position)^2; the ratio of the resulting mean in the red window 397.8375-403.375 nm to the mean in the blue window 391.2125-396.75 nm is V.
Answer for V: 1.22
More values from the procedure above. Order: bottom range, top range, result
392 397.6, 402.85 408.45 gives 1.36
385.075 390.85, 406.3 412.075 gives 1.21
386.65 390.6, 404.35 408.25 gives 1.37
